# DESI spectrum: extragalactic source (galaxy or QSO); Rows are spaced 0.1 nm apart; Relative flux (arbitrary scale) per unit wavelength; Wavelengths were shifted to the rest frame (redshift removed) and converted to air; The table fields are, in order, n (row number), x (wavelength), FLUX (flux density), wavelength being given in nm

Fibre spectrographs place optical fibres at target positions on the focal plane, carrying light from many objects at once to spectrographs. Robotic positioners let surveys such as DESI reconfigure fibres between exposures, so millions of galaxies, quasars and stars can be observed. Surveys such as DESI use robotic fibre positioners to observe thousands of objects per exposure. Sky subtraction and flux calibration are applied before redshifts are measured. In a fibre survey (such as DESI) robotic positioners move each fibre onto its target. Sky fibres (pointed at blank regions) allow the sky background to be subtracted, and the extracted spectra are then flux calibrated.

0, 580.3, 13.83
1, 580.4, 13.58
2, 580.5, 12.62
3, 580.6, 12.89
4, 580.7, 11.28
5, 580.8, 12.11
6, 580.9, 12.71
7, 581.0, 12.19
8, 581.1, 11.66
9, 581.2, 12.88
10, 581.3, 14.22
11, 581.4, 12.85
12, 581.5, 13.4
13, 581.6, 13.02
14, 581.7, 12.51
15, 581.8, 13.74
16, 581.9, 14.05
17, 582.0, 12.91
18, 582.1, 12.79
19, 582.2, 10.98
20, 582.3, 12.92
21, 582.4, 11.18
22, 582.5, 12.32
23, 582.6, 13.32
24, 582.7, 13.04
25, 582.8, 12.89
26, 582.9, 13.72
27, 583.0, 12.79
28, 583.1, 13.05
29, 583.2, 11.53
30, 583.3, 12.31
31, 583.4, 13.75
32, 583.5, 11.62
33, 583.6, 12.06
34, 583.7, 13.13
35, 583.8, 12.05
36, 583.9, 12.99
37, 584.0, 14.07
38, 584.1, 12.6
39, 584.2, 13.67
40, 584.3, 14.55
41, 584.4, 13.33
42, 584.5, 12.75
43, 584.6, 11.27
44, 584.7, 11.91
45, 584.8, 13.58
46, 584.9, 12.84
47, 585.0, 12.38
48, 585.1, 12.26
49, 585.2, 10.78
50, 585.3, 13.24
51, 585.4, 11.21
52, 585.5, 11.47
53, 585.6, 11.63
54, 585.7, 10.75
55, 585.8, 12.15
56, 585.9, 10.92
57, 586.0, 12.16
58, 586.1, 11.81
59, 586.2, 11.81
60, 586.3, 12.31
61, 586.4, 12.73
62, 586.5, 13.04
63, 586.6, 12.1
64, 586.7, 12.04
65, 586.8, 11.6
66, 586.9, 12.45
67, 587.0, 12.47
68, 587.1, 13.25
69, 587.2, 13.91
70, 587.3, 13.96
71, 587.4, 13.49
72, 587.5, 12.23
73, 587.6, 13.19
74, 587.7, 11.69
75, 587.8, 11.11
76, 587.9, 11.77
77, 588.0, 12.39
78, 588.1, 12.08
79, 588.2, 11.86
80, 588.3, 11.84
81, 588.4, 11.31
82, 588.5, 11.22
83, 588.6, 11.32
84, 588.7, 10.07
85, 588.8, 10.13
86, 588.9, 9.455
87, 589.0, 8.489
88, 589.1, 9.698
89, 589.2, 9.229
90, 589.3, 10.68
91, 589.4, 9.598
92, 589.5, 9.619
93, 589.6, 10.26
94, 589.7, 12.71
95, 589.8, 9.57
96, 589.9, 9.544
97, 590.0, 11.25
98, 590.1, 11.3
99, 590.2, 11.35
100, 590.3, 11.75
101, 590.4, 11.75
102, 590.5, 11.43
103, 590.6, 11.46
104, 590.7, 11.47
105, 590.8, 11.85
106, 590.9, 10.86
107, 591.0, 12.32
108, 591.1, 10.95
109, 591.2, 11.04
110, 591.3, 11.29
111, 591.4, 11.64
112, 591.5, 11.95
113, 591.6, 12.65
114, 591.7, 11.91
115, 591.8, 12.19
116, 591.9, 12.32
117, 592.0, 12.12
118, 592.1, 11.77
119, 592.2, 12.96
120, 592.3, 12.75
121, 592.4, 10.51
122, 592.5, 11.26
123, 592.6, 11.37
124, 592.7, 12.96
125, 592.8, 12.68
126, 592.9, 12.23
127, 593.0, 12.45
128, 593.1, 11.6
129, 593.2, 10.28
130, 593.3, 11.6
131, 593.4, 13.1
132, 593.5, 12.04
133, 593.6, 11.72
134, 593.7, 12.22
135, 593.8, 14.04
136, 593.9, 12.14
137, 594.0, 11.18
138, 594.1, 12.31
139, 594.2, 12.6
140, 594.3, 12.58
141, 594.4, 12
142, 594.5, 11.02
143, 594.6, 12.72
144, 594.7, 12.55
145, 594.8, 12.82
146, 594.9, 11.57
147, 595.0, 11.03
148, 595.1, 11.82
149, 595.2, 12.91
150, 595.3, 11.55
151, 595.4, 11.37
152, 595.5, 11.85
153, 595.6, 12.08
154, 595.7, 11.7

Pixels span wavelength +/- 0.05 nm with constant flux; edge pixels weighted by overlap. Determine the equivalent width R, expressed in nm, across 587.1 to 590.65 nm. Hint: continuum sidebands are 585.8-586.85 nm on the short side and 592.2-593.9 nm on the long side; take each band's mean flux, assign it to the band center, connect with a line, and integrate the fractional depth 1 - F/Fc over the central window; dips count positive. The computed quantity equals 0.24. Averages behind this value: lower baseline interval 12.1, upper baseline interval 12.1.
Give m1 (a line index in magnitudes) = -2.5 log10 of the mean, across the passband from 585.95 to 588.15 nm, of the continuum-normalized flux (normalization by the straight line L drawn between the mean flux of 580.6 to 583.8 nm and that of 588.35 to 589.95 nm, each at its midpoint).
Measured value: -0.14 mag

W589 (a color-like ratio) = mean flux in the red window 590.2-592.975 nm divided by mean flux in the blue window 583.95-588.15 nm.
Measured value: 0.95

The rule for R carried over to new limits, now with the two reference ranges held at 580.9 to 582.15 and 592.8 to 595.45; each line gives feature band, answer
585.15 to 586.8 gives 0.104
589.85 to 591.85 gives 0.132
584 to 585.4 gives 0.008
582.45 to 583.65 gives 0.018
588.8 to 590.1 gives 0.246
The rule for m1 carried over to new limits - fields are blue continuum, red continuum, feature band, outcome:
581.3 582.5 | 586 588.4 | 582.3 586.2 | 0.01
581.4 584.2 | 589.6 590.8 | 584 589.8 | 0.01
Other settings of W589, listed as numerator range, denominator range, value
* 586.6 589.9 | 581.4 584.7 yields 0.89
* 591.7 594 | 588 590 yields 1.15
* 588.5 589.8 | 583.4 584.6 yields 0.78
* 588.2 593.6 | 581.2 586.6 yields 0.90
